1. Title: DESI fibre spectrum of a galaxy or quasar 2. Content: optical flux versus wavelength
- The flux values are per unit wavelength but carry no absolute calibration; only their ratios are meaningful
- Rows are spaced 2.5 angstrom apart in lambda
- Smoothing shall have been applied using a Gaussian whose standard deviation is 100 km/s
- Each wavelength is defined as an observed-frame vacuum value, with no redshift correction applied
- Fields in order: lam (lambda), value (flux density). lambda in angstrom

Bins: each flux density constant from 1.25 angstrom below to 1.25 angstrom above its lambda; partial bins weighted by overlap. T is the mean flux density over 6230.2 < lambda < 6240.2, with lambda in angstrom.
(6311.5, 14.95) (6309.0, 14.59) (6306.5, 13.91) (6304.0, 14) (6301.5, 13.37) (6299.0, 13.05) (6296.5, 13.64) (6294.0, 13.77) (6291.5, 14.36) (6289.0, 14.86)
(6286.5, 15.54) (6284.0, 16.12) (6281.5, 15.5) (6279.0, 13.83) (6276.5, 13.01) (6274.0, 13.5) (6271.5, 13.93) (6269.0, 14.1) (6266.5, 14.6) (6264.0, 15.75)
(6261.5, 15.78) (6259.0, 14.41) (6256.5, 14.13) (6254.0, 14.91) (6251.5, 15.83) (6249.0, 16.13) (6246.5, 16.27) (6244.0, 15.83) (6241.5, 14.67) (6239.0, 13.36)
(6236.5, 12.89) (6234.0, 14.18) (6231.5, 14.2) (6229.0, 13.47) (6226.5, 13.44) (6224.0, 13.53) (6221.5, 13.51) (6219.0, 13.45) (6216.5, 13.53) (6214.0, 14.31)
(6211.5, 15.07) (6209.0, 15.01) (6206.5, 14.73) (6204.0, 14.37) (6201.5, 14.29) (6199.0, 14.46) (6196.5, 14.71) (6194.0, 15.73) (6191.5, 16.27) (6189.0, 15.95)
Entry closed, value 13.7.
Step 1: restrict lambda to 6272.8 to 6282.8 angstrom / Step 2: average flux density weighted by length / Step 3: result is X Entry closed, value 14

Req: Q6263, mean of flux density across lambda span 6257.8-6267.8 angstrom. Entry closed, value 15.1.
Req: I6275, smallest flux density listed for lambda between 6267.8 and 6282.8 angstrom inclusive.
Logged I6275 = 13.01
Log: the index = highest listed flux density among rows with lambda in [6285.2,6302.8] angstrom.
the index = 15.54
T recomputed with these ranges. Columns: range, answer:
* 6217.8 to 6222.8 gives 13.5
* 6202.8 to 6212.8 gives 14.8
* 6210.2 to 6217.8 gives 14.3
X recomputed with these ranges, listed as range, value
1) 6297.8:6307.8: 13.6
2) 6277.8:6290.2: 15.2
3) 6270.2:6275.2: 13.7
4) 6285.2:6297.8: 14.4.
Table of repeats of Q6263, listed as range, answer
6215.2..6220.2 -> 13.5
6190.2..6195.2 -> 16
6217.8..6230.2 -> 13.5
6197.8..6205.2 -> 14.4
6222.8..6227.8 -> 13.5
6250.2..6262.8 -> 15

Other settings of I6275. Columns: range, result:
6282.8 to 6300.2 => 13.05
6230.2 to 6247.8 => 12.89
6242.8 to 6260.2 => 14.13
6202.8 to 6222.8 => 13.45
